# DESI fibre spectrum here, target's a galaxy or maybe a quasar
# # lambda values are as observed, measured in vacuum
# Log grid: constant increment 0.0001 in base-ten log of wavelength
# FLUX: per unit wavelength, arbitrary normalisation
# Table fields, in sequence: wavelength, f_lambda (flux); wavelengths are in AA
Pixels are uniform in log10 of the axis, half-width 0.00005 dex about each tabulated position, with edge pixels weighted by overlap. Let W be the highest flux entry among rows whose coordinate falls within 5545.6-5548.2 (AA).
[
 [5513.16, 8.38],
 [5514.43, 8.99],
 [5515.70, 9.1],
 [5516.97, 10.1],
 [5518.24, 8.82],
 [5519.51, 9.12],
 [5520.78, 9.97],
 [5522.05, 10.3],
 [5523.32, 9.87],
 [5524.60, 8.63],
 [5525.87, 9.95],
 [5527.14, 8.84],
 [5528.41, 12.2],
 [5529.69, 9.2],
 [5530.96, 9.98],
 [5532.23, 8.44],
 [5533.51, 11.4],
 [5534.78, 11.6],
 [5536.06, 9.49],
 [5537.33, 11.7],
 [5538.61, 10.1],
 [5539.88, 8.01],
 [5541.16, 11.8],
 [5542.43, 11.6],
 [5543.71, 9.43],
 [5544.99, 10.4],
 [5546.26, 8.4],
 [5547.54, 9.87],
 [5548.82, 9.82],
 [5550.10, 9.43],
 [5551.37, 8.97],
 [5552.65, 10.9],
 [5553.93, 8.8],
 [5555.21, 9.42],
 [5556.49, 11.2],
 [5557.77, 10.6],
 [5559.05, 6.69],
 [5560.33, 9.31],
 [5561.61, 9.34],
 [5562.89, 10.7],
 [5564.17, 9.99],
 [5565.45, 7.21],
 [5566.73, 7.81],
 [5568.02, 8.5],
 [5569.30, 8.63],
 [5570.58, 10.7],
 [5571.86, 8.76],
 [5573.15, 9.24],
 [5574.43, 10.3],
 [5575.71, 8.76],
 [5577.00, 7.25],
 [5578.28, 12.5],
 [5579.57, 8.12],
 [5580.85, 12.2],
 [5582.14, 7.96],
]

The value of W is 9.87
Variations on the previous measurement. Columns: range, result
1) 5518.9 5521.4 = 9.97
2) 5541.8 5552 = 11.6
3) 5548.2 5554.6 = 10.9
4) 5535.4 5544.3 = 11.8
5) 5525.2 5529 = 12.2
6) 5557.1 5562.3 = 10.6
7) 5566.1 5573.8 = 10.7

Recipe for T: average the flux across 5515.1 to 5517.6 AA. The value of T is 9.61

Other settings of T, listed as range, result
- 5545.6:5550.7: 9.38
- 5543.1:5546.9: 9.42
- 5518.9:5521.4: 9.55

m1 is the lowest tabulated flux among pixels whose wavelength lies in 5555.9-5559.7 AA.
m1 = 6.69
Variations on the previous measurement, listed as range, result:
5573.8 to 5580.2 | 7.25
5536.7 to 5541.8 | 8.01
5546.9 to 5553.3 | 8.97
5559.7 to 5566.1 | 7.21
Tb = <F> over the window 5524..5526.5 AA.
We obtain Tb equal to 9.31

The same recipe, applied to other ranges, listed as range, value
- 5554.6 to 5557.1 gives 10.3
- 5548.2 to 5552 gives 9.42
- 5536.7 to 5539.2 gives 10.9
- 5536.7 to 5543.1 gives 10.6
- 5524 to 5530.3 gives 9.77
